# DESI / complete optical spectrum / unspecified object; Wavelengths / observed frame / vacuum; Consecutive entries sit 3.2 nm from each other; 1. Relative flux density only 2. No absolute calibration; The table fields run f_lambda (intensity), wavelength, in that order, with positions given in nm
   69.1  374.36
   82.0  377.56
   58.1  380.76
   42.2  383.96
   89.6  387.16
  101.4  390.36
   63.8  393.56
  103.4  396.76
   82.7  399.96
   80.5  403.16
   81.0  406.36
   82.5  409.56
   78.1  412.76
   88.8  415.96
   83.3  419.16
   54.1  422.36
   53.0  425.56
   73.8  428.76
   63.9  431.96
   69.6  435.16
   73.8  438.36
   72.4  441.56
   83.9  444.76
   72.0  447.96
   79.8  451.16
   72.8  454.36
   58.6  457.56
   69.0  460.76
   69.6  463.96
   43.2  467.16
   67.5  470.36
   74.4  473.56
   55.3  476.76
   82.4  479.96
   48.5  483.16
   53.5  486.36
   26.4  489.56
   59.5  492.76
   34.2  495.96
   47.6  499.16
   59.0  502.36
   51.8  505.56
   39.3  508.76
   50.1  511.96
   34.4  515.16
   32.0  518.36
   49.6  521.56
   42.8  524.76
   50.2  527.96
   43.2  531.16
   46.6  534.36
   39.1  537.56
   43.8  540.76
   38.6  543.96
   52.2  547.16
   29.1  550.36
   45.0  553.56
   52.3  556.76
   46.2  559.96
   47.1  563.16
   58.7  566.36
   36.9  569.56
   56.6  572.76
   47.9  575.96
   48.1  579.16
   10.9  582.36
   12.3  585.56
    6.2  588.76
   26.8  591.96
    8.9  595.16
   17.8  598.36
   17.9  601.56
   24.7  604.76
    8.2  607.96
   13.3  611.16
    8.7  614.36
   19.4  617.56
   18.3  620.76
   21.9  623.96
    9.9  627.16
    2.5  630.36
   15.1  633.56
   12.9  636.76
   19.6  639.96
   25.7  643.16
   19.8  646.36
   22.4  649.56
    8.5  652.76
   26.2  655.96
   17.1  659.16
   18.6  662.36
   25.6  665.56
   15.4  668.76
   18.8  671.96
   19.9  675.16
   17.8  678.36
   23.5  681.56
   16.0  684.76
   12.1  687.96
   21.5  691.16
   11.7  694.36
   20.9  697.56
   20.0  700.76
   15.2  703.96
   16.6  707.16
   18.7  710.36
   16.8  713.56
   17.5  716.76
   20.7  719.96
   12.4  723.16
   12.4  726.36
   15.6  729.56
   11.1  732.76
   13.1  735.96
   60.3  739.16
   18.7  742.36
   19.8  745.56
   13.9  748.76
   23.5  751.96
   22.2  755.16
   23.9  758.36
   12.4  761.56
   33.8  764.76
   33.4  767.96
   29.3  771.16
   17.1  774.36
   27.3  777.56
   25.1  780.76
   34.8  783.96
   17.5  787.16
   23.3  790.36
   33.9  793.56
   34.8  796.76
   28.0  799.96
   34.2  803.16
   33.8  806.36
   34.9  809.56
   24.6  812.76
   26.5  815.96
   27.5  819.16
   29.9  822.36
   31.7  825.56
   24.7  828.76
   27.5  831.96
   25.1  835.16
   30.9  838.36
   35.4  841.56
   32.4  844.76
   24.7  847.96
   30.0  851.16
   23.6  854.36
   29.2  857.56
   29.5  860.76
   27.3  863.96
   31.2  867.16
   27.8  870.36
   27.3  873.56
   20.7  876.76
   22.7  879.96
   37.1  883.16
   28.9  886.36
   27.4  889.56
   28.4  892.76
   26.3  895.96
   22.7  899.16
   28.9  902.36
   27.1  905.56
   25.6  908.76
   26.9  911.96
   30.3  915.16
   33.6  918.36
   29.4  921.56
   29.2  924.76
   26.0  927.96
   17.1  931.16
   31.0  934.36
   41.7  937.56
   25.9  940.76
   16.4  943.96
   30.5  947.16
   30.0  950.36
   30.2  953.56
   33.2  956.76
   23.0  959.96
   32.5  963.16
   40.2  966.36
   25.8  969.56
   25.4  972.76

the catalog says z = 0.99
